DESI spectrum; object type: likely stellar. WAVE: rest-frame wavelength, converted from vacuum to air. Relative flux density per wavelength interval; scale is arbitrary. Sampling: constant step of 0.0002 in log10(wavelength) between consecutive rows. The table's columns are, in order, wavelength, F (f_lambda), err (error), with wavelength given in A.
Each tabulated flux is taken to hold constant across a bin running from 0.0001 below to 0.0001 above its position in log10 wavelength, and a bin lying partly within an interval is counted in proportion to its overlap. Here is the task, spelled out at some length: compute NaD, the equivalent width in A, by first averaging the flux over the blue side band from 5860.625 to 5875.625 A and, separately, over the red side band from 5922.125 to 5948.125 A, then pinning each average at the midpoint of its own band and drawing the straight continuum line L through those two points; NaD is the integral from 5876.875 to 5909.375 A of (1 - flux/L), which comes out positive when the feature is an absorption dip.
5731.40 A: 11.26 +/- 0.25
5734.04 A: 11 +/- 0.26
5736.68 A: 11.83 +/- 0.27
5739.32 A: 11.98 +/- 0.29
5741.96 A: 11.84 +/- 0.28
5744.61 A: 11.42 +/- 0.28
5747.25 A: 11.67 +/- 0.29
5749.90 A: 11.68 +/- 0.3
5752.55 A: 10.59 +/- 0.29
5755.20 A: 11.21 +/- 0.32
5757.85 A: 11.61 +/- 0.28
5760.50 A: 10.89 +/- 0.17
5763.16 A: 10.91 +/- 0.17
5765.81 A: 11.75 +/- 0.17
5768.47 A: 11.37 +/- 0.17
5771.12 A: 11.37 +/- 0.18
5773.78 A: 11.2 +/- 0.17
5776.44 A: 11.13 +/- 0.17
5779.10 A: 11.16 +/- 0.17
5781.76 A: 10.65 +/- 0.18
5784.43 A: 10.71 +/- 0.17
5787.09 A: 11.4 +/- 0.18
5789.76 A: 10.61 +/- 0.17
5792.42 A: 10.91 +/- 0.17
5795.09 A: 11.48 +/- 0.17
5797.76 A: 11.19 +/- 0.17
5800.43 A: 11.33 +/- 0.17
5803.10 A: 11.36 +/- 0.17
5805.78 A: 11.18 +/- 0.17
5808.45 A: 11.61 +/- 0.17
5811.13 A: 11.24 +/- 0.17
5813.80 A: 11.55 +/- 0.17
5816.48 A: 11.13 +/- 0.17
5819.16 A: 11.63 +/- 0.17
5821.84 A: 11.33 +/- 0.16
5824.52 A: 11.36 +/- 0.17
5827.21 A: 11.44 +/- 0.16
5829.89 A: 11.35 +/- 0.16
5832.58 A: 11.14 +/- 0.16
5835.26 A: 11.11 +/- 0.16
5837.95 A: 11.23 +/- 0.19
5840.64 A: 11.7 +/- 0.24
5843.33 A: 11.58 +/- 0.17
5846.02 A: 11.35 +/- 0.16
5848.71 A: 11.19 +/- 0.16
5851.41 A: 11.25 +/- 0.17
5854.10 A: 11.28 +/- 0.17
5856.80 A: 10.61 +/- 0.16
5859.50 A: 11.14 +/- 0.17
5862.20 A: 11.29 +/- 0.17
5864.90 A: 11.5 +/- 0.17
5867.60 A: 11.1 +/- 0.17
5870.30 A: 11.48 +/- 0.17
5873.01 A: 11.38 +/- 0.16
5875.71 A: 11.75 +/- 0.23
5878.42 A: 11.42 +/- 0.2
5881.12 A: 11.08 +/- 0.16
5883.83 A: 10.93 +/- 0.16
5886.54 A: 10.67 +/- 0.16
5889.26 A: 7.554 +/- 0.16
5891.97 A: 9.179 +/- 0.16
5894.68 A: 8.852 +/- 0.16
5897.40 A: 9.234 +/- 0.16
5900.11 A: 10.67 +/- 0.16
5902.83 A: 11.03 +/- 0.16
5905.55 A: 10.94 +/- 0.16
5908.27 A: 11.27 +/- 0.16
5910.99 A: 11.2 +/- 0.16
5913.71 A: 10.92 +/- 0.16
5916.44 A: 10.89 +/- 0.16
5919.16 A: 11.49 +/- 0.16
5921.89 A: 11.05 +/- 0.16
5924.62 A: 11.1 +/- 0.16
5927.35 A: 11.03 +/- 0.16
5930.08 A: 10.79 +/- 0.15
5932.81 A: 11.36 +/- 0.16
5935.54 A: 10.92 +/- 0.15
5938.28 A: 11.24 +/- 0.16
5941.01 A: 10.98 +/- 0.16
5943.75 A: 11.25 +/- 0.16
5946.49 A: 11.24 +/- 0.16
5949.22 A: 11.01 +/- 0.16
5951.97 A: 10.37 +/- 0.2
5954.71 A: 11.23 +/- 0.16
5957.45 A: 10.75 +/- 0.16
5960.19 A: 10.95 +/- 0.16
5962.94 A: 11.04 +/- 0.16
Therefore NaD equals 3.00 A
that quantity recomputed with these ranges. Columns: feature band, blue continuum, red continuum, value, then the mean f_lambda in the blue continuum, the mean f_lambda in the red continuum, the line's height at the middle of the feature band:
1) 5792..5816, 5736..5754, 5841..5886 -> 0.19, 11.6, 11.3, 11.4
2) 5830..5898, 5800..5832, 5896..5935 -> 1.79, 11.4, 10.9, 11.2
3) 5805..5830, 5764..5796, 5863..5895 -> -1.00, 11.1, 10.6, 11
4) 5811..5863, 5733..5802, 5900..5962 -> -0.59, 11.3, 11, 11.2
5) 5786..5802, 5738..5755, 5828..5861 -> 0.32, 11.5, 11.2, 11.4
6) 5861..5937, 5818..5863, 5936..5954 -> 2.37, 11.3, 11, 11.1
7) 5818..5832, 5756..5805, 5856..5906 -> -0.62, 11.2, 10.6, 10.9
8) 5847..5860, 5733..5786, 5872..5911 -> -0.49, 11.3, 10.4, 10.7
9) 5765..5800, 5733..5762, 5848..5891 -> 0.46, 11.4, 11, 11.3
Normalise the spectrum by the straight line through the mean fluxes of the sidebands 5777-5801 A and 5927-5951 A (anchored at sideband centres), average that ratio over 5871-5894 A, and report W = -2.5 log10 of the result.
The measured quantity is 0.06 mag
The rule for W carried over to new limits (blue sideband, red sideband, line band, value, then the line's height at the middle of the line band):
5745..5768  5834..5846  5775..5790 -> 0.035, 11.3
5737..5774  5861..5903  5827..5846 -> -0.049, 10.9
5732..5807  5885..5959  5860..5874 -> -0.043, 10.9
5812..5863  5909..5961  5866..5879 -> -0.021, 11.2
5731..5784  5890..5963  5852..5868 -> -0.016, 11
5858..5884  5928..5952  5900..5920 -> 0.010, 11.2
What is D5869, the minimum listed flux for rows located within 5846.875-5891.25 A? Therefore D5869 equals 7.554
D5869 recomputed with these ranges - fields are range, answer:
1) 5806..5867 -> 10.61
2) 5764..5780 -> 11.13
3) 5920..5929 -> 11.03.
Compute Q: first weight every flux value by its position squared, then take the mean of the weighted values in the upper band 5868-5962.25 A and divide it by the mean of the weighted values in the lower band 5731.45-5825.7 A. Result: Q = 1.00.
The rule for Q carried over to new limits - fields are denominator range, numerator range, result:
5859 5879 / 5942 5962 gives 0.99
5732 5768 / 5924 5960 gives 1.03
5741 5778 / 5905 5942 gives 1.04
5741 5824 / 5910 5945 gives 1.03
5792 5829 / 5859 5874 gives 1.02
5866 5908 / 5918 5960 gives 1.07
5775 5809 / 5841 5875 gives 1.04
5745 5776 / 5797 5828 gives 1.02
